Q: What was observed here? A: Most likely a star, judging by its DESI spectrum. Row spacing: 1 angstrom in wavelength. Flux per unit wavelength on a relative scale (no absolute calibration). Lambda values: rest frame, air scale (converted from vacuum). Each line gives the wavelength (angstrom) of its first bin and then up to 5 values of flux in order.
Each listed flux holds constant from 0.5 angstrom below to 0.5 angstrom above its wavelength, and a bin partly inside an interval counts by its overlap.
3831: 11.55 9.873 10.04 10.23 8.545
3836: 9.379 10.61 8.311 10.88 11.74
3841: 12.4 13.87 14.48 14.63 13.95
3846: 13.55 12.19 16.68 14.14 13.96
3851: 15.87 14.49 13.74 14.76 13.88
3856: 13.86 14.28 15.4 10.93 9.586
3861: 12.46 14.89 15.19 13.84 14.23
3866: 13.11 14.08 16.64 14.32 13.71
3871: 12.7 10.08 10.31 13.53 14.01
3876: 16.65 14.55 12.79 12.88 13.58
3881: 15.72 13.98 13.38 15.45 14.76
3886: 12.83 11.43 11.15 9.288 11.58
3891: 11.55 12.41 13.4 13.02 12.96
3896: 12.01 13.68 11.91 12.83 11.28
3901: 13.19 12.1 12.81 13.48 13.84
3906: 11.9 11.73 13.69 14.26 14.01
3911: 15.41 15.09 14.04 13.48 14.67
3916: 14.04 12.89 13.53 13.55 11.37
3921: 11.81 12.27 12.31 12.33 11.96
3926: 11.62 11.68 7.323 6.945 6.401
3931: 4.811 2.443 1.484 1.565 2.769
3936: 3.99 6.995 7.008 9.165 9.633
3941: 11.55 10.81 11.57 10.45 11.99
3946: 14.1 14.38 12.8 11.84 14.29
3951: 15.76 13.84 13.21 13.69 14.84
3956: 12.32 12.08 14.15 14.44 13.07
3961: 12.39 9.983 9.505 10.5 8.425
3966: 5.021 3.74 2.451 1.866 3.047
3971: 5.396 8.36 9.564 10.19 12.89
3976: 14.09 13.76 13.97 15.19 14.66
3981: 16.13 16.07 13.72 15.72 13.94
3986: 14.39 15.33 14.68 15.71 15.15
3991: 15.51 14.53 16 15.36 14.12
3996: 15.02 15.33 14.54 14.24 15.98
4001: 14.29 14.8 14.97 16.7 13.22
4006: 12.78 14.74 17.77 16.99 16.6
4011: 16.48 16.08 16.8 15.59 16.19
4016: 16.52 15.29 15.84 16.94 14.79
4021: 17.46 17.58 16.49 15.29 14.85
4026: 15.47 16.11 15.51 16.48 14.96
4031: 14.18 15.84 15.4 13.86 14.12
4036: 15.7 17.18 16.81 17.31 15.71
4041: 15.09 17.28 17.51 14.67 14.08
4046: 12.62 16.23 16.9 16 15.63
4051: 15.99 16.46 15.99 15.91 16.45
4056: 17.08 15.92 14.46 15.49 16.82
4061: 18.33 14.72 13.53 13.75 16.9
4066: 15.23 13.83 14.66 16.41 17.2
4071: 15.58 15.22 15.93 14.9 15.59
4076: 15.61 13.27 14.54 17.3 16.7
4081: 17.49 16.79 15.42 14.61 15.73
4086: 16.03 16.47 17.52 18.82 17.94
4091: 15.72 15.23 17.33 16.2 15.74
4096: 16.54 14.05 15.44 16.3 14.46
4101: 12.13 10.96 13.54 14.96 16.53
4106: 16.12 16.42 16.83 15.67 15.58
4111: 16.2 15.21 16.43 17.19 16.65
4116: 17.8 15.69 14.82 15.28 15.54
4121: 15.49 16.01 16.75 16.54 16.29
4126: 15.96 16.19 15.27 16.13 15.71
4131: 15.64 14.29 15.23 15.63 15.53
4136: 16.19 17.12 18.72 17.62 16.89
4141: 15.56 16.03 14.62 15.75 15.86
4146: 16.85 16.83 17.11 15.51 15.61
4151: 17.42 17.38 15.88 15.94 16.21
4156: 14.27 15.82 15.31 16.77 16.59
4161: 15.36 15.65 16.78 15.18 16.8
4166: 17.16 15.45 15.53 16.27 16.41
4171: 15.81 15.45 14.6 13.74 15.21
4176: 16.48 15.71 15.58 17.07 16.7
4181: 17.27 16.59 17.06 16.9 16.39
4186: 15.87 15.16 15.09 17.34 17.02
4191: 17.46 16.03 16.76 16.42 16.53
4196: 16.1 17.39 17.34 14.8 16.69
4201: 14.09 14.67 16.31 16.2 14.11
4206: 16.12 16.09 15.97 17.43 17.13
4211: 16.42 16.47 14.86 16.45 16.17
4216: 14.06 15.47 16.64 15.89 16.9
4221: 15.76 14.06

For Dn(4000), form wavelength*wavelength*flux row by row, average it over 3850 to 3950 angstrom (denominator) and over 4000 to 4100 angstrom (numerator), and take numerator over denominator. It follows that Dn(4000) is 1.4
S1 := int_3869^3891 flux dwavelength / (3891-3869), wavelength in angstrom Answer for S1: 13.1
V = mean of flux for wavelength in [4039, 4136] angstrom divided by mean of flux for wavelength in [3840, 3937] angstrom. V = 1.27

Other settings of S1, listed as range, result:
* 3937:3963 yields 12.2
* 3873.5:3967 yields 11.7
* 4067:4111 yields 15.7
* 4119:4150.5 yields 16.1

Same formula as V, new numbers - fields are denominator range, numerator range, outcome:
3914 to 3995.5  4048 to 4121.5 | 1.41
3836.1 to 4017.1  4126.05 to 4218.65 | 1.28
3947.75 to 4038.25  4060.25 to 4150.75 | 1.15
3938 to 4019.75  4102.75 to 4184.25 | 1.22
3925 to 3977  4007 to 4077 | 1.66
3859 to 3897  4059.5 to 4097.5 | 1.21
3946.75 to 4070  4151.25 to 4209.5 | 1.12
